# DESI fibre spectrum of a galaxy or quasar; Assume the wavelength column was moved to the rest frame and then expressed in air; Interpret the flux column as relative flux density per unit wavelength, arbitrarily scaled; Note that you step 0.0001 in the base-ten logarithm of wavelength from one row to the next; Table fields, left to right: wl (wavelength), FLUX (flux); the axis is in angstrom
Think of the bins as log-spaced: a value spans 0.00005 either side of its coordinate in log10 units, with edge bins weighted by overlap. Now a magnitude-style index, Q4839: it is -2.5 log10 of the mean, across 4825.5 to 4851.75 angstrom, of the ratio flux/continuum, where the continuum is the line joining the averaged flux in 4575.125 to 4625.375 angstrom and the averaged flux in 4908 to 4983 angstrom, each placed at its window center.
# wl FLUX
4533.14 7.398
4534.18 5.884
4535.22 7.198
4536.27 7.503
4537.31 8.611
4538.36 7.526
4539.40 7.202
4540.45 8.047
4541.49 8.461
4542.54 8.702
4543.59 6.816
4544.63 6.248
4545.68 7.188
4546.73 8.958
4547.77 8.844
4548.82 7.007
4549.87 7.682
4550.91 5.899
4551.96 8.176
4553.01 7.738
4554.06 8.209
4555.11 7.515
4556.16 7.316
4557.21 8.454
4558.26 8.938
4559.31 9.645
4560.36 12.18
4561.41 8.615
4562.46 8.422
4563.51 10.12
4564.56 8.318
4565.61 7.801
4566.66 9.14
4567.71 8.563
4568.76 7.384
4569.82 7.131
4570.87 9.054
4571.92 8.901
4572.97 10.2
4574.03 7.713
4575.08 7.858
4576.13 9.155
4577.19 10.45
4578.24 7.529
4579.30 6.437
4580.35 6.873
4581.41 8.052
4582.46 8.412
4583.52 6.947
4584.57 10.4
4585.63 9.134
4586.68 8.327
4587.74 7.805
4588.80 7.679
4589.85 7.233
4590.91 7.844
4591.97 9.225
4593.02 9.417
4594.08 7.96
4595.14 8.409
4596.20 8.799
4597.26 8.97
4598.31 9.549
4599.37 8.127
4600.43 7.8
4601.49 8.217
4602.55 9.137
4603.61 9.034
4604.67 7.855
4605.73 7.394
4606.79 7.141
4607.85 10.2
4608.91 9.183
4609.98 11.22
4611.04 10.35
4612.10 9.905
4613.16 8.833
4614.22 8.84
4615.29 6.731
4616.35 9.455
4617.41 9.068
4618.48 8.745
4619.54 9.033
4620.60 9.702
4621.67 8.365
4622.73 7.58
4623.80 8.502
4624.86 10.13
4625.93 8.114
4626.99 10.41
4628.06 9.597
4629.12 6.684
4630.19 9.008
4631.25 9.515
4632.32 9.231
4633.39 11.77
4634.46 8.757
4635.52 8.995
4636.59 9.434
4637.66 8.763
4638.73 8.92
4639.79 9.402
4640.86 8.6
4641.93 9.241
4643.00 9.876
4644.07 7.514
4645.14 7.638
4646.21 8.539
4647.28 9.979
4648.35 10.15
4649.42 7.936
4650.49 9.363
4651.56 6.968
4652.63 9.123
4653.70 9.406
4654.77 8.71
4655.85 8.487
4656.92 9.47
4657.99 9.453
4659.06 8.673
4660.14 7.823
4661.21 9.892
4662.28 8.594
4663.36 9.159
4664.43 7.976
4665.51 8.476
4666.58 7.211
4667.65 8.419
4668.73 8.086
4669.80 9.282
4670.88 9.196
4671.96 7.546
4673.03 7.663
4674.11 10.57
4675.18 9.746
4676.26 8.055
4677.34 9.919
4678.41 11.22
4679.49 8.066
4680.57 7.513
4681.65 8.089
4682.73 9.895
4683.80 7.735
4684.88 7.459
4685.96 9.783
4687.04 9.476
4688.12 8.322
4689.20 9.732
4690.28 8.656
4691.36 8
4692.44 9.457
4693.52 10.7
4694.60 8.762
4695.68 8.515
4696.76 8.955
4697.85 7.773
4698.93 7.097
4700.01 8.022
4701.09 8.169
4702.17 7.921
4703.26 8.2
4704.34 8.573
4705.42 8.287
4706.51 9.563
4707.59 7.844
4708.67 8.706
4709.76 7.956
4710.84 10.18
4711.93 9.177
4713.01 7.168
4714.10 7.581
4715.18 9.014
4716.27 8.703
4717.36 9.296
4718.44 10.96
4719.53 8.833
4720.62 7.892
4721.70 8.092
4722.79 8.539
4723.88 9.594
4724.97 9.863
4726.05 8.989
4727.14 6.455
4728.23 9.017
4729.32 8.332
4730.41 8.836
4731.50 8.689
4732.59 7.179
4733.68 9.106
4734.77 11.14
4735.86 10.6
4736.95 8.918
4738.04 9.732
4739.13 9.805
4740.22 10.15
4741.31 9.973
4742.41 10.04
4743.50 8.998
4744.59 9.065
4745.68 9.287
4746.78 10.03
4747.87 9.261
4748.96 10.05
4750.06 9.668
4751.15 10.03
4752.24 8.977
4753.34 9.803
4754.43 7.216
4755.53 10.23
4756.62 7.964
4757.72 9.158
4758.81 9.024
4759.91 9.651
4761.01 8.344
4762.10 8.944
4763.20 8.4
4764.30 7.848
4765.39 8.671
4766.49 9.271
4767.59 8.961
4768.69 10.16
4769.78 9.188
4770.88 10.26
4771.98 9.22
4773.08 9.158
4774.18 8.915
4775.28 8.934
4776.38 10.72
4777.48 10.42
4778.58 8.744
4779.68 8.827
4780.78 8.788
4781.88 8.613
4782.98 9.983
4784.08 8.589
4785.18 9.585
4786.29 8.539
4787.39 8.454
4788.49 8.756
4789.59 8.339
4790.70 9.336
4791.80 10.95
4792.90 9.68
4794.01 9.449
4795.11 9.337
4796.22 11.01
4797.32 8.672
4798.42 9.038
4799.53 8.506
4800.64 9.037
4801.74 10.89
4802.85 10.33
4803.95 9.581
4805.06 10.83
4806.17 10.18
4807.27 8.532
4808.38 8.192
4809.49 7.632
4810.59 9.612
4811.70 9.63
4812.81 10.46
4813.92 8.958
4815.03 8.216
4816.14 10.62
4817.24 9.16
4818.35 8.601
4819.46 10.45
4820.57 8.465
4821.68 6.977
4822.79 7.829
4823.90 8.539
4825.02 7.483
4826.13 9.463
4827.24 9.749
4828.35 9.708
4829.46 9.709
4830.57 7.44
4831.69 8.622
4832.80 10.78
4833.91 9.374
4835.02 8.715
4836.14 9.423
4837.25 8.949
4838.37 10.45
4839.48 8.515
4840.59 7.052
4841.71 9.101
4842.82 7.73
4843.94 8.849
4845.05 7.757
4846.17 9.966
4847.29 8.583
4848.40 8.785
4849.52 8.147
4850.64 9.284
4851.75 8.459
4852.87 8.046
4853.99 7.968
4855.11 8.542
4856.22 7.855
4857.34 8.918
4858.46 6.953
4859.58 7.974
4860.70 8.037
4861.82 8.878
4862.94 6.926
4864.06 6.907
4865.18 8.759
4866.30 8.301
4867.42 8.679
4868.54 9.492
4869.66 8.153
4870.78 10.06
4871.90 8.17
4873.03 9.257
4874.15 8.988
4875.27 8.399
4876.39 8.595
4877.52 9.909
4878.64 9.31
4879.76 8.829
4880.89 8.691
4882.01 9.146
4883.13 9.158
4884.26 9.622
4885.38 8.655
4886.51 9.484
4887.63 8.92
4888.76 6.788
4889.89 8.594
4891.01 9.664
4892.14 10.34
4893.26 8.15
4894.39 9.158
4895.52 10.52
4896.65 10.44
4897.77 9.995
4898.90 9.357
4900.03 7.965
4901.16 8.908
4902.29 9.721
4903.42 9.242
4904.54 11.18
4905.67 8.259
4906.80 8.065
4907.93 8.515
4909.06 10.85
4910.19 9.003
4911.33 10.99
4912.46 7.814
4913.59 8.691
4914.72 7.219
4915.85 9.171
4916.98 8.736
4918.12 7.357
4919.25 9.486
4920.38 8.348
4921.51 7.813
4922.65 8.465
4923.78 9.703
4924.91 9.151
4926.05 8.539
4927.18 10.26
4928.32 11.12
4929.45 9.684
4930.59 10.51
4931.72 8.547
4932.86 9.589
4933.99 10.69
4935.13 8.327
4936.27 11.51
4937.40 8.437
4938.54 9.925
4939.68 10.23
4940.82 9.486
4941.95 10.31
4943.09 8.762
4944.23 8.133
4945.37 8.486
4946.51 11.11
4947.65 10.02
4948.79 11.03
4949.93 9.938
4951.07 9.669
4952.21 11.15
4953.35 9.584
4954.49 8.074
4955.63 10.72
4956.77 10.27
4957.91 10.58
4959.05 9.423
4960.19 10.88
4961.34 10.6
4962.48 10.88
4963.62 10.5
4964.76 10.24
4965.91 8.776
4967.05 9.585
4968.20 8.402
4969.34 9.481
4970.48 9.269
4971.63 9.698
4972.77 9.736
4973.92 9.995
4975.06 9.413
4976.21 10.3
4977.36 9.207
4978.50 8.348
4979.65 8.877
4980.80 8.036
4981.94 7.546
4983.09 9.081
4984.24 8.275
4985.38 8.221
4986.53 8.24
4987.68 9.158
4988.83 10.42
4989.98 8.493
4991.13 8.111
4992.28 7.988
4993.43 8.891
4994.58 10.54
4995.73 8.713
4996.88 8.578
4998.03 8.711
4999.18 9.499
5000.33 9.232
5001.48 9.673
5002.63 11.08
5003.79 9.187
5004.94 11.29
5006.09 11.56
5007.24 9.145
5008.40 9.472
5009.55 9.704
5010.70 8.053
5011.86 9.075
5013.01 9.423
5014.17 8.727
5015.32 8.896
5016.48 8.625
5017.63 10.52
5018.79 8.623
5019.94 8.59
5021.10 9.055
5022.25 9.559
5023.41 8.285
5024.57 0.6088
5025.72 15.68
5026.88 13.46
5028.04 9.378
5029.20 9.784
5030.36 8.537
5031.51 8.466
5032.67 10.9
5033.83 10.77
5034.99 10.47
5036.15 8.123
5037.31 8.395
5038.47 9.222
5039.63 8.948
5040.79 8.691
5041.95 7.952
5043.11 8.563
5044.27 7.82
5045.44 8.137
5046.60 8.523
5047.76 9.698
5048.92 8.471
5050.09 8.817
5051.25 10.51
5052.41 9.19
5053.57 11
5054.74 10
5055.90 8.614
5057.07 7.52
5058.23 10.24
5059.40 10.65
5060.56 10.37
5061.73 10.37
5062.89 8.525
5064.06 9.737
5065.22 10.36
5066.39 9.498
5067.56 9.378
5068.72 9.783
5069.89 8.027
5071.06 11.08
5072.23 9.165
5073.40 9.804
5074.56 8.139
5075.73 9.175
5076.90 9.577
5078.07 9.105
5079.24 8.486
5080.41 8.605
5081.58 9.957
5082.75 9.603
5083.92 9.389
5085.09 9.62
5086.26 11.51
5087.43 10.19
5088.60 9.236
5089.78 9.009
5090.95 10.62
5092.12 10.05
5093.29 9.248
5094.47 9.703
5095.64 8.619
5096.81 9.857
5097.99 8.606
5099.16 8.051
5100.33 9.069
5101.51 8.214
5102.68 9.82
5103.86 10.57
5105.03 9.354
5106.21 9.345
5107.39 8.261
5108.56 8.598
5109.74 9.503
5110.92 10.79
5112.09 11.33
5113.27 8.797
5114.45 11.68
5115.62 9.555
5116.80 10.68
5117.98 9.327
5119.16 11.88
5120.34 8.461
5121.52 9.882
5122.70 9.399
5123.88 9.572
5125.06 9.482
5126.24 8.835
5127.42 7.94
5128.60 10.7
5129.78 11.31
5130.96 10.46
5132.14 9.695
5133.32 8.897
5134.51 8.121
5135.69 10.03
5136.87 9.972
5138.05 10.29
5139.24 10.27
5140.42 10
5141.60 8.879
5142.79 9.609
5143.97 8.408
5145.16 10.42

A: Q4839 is 0.031 mag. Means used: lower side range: 8.61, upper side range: 9.48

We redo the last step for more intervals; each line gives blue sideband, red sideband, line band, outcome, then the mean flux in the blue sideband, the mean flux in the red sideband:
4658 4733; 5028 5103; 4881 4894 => 0.01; 8.66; 9.34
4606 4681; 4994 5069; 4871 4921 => 0.02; 8.93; 9.37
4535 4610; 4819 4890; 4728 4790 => -0.08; 8.31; 8.67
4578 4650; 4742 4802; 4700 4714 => 0.08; 8.74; 9.25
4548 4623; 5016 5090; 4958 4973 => -0.07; 8.52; 9.35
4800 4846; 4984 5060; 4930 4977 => -0.07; 9.07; 9.23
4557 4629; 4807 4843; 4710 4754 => -0.04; 8.69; 8.93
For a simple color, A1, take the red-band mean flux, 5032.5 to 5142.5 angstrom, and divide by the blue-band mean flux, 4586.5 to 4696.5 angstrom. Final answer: 1.08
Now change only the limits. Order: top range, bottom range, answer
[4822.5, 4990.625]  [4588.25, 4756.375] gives 1.03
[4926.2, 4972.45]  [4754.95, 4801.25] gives 1.07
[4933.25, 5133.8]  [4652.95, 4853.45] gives 1.05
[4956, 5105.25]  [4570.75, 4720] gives 1.07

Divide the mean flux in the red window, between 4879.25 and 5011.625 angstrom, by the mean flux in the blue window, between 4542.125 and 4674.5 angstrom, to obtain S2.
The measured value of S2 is 1.1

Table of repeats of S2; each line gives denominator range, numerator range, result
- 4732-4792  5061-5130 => 1.03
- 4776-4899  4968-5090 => 1.03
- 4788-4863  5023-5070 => 1.04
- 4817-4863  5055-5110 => 1.09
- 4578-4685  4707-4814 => 1.05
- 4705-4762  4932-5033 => 1.04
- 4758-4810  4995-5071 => 1.01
